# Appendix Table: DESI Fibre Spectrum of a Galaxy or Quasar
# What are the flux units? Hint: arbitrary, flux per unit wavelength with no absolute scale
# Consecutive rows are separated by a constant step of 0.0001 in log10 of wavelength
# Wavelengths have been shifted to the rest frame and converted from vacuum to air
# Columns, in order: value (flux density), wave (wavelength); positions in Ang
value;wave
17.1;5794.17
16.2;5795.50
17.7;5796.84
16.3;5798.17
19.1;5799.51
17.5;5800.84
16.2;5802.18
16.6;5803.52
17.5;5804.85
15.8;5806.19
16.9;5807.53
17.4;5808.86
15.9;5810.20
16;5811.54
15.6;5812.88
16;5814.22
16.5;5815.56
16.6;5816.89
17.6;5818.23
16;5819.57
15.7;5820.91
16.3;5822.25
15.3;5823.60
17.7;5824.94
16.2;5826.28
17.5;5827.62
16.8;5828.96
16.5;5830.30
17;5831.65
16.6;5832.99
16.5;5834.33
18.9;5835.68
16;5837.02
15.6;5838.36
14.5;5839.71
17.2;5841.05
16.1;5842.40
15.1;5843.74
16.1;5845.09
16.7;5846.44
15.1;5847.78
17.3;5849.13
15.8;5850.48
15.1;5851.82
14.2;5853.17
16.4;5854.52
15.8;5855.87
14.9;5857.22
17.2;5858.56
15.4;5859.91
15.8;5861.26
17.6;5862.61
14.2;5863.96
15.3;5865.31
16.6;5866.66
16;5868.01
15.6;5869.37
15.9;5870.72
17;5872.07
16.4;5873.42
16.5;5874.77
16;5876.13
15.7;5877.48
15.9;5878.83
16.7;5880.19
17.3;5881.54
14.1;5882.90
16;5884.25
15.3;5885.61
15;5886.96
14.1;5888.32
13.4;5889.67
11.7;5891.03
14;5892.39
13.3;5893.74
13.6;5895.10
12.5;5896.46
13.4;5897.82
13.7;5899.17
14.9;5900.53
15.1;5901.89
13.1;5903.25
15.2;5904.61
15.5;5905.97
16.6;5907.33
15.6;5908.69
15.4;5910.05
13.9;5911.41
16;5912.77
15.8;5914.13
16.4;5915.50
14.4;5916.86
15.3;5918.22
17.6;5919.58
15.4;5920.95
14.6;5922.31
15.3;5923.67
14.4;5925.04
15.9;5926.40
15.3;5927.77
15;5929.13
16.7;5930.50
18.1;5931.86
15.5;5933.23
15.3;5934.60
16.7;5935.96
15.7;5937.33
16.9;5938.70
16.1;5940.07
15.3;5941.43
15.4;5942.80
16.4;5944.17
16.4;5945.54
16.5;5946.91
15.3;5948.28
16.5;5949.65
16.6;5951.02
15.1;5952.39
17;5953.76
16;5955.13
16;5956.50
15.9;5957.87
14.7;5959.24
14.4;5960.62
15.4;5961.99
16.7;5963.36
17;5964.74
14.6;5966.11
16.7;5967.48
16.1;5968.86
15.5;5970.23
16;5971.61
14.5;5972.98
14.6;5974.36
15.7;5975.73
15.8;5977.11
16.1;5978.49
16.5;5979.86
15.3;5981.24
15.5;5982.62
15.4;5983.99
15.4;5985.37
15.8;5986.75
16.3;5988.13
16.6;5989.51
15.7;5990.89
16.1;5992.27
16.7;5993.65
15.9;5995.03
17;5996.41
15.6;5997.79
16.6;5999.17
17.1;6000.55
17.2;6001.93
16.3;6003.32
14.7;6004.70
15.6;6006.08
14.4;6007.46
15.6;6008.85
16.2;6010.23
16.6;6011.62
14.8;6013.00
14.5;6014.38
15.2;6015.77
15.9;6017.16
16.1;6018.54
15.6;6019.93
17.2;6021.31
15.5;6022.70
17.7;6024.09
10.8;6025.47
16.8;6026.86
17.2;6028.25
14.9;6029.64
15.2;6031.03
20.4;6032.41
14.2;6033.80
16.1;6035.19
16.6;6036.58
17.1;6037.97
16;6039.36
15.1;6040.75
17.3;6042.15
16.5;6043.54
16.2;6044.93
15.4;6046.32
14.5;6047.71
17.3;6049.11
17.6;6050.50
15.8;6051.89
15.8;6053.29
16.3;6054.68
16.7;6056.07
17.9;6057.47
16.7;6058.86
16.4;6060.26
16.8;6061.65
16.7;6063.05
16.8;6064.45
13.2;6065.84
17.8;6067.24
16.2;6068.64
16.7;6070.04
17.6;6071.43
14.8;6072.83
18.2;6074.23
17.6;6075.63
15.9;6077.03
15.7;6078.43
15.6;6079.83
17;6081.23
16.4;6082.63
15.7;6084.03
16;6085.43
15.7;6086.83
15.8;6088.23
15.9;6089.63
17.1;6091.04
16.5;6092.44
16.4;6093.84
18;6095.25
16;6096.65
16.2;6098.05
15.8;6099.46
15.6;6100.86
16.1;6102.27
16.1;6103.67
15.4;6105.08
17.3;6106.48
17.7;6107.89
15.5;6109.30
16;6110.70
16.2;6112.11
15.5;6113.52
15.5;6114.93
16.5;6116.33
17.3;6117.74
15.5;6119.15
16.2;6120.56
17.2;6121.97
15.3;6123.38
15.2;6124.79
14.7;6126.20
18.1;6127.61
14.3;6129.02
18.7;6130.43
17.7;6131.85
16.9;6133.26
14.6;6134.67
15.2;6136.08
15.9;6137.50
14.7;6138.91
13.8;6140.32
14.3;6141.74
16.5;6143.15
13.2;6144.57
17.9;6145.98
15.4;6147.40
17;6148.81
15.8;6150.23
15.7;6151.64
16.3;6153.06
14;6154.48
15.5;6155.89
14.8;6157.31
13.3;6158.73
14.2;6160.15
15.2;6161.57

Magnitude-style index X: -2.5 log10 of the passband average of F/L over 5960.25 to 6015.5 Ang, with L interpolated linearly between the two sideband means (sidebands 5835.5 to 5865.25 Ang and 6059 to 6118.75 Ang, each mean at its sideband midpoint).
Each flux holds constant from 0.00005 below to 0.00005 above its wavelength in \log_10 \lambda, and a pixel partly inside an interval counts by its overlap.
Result 0.022 mag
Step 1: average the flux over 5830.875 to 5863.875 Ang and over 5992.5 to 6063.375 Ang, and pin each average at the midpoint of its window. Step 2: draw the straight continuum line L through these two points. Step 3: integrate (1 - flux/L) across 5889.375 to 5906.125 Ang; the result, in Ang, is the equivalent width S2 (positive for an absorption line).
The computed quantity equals 2.43 Ang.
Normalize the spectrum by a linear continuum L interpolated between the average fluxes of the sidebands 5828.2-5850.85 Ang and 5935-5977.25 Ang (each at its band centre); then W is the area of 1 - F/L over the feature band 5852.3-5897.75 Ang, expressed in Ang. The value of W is 2.6 Ang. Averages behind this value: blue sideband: 16.4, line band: 15.3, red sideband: 15.9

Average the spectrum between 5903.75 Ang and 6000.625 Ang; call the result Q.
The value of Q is 15.8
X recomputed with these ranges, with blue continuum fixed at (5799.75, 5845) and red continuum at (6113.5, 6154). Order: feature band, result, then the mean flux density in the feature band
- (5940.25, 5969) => 0.02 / 15.9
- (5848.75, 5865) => 0.04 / 15.8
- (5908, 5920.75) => 0.05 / 15.6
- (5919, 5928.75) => 0.06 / 15.5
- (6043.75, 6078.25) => -0.03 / 16.4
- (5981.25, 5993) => 0.02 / 15.8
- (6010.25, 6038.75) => 0.01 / 15.9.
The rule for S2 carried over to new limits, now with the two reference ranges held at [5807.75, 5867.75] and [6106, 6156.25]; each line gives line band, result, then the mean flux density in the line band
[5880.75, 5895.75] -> 1.7 Ang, 14.4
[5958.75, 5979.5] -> 0.6 Ang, 15.6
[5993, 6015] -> 0.2 Ang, 15.9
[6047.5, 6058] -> -0.4 Ang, 16.6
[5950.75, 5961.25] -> 0.3 Ang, 15.7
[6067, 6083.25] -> -0.6 Ang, 16.6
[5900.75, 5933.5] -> 1.3 Ang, 15.5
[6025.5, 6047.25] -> -0.2 Ang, 16.1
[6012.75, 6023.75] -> 0.2 Ang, 15.7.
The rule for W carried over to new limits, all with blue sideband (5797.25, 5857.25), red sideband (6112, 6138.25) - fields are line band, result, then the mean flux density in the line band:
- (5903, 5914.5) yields 0.72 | 15.3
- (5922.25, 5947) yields 0.62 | 15.9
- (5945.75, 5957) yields 0.10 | 16.1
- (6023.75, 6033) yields 0.10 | 16.1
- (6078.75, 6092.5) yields 0.02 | 16.1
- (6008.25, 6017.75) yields 0.40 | 15.5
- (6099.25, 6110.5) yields -0.04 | 16.2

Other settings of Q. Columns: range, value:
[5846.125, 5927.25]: 15.3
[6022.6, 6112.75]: 16.3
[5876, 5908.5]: 14.7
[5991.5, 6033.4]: 16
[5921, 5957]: 15.9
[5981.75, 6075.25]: 16.1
